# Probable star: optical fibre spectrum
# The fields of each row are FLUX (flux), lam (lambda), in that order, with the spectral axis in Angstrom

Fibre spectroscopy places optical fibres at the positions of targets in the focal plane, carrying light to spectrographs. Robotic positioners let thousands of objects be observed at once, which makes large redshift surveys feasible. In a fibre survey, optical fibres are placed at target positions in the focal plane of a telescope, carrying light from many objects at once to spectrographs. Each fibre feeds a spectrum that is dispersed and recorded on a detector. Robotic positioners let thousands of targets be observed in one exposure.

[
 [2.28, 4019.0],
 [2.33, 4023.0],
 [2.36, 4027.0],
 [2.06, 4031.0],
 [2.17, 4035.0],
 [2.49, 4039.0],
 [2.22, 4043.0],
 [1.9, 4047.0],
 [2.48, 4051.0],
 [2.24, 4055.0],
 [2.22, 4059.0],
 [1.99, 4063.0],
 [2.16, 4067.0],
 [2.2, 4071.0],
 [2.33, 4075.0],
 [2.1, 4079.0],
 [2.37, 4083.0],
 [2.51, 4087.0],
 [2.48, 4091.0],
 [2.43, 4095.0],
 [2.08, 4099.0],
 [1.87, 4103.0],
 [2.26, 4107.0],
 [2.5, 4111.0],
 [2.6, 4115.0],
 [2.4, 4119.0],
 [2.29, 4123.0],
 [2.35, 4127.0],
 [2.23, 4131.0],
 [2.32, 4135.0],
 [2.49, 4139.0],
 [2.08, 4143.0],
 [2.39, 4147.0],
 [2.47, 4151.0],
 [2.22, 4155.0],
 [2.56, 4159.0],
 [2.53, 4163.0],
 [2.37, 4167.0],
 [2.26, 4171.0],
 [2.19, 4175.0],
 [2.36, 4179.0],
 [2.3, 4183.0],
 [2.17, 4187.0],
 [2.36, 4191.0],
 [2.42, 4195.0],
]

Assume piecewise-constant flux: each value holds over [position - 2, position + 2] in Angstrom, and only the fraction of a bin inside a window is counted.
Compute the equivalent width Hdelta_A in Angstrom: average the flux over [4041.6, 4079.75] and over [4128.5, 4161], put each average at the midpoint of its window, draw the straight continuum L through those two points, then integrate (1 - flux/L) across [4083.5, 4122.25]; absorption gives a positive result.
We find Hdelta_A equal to -1.4 Angstrom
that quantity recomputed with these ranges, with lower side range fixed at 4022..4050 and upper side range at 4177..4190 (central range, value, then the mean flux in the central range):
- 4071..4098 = -1.2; 2.35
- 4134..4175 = -1.6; 2.36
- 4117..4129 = -0.5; 2.35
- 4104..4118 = -1.0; 2.41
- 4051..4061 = -0.2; 2.28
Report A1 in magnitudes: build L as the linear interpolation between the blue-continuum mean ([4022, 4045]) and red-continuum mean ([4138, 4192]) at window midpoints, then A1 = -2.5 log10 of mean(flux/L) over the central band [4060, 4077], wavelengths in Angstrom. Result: 0.056 mag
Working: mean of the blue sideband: 2.27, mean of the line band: 2.17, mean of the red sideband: 2.34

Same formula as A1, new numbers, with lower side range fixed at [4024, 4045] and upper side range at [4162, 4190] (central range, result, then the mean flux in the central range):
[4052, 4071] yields 0.05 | 2.17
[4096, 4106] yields 0.12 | 2.05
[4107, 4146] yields -0.03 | 2.36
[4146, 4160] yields -0.05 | 2.4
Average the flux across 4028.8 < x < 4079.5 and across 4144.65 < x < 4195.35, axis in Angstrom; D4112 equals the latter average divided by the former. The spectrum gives 1.07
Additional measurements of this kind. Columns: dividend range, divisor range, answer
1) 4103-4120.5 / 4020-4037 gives 1.06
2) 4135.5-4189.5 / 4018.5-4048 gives 1.05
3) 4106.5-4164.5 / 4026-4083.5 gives 1.08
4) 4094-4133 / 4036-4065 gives 1.04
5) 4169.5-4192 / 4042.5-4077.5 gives 1.04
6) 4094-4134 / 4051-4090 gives 1.02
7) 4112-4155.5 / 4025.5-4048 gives 1.07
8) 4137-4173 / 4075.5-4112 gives 1.04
